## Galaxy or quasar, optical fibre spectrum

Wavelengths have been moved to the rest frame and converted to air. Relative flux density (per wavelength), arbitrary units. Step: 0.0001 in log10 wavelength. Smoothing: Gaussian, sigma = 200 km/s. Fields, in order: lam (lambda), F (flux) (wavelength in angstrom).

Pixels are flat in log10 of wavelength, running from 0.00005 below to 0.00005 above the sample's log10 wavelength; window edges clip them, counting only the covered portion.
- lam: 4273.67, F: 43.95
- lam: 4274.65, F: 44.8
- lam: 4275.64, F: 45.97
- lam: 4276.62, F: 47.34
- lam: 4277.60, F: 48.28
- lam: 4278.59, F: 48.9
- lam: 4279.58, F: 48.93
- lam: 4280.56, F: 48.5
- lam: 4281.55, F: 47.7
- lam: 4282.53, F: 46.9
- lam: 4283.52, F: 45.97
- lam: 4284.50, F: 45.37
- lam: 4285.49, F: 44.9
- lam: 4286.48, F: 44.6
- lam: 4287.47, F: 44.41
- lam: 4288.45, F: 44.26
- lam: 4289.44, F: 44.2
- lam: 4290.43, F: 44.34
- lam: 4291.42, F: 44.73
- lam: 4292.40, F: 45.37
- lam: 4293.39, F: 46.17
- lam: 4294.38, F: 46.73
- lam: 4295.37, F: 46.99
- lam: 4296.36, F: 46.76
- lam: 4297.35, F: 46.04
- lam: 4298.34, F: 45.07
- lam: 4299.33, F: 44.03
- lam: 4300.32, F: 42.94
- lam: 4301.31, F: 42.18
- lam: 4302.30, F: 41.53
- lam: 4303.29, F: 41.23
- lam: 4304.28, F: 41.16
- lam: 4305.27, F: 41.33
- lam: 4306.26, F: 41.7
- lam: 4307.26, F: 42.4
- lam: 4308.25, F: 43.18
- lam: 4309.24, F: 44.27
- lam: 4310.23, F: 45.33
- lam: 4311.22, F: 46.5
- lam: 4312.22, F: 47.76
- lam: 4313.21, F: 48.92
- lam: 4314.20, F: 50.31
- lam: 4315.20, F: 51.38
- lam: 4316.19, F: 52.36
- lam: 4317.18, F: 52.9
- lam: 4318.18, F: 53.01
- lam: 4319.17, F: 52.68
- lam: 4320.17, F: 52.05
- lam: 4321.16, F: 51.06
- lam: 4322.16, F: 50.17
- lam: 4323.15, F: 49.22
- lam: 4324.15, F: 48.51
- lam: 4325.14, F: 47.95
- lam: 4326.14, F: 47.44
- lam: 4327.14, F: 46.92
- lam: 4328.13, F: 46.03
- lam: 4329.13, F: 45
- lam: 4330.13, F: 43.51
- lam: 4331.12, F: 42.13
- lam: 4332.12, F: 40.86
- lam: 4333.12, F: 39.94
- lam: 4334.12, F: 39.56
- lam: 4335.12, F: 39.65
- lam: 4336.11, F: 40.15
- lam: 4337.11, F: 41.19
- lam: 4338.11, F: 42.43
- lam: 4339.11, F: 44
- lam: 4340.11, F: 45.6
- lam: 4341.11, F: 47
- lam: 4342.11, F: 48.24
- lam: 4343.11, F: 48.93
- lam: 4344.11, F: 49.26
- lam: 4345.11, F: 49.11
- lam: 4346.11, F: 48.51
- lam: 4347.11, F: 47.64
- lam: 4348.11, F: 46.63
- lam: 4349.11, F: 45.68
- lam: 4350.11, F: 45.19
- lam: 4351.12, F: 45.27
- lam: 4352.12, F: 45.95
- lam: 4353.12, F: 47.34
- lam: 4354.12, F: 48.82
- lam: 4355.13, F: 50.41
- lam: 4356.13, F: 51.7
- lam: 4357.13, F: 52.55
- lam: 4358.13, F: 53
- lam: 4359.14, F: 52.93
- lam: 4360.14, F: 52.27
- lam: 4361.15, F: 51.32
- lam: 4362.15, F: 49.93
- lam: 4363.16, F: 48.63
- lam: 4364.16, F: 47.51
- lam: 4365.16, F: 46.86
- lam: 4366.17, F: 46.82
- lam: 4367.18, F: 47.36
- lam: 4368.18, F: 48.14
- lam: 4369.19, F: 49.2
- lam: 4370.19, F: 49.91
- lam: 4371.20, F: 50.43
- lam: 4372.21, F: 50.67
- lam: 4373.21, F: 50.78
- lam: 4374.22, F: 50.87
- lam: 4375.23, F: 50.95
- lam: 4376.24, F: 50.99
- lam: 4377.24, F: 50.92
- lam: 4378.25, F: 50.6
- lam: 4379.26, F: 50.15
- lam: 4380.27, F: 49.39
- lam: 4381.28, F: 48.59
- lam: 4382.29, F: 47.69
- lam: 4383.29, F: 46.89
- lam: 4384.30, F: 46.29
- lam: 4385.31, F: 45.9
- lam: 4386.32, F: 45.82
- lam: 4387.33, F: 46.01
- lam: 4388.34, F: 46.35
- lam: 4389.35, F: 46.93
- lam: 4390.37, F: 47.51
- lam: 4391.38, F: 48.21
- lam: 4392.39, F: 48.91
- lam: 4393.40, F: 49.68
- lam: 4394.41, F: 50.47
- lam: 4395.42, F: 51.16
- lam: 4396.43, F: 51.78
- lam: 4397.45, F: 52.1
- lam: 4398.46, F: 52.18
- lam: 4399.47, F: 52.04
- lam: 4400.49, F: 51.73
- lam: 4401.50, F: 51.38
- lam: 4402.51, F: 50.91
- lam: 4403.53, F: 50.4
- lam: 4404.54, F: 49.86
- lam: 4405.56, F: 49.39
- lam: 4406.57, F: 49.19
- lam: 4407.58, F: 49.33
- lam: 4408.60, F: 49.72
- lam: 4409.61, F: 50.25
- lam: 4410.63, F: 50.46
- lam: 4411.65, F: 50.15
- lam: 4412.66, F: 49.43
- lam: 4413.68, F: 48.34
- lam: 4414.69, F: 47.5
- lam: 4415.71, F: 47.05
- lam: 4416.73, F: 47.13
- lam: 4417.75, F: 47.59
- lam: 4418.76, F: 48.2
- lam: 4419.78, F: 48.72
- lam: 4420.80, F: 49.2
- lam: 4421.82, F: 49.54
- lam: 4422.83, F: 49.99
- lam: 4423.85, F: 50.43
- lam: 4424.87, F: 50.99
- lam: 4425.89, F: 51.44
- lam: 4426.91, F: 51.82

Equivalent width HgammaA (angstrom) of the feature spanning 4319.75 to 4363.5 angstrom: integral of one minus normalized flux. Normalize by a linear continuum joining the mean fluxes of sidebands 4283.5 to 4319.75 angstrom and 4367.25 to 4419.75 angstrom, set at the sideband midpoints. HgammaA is 0.3 angstrom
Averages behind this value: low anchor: 45.8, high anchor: 49.3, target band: 47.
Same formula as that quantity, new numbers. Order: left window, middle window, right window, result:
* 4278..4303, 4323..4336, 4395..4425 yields 0.8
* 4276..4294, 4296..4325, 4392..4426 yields 0.1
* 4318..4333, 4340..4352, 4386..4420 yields 0.2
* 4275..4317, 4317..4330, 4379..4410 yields -0.7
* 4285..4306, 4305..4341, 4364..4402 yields -0.3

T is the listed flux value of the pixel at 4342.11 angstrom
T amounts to 48.24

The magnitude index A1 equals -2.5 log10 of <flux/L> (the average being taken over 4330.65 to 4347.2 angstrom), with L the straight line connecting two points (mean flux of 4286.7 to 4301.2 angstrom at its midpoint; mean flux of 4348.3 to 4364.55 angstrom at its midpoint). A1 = 0.09 mag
